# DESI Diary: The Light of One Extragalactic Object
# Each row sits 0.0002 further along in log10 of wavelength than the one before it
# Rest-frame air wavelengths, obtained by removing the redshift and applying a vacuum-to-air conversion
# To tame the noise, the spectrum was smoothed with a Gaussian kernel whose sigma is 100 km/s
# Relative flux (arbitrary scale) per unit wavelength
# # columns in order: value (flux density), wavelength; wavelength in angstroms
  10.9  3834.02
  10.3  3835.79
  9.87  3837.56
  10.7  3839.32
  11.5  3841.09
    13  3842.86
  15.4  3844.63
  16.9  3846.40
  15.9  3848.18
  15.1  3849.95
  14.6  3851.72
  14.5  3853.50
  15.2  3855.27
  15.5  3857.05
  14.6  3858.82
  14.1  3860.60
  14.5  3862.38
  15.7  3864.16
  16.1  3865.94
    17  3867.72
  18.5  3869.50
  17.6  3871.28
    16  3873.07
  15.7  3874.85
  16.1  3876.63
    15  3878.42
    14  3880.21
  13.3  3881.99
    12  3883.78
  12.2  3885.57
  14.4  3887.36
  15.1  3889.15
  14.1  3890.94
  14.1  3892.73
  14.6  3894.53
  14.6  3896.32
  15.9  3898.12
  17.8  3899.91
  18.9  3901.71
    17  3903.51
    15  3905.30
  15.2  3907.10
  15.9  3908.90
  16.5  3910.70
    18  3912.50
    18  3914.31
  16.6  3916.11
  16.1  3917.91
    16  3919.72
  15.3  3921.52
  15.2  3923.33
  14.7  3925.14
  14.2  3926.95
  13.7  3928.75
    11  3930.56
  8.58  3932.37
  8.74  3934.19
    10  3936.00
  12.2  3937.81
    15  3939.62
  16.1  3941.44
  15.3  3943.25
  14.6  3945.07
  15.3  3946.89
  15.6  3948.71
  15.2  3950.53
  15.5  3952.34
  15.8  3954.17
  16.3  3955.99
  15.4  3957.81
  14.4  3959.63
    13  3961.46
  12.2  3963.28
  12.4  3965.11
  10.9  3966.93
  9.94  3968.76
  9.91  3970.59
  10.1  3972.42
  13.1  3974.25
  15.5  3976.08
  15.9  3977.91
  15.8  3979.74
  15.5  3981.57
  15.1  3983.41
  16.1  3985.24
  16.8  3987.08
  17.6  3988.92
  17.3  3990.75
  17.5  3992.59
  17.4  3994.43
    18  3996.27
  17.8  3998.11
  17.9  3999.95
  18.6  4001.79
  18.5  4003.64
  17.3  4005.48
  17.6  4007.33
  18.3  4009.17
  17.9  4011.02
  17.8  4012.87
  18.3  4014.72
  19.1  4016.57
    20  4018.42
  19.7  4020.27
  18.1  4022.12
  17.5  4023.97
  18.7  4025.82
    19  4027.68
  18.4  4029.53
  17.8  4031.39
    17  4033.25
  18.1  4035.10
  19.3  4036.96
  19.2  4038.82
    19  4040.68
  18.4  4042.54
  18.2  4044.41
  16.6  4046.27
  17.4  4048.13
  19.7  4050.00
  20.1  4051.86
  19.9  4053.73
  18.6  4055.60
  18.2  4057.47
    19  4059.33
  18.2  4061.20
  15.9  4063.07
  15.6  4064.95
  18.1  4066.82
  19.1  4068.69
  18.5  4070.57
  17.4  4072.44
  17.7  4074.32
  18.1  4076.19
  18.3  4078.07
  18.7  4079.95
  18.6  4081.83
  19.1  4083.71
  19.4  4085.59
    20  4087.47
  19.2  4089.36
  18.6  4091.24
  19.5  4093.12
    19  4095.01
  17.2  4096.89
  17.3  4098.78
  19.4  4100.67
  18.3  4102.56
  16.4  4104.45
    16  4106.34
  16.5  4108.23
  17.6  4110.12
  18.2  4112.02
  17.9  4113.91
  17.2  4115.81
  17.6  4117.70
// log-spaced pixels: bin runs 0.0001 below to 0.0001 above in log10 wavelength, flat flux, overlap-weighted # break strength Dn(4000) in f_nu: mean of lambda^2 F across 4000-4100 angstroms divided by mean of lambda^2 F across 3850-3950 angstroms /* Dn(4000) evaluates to 1.3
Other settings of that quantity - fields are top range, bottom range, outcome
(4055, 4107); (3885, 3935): 1.33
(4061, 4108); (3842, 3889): 1.34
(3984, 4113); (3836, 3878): 1.34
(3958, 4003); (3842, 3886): 1.05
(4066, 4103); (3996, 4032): 1.05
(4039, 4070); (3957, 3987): 1.41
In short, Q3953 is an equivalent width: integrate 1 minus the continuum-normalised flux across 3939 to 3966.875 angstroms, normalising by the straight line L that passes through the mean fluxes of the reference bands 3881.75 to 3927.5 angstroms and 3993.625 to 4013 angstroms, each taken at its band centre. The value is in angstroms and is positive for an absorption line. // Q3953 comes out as 3.29 angstroms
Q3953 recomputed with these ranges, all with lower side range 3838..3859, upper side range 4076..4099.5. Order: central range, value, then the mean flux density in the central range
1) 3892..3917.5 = -1.58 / 16.3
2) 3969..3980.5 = 2.42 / 13.2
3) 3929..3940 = 3.47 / 10.9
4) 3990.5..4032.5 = -2.15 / 18.2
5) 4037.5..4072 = -0.39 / 18.3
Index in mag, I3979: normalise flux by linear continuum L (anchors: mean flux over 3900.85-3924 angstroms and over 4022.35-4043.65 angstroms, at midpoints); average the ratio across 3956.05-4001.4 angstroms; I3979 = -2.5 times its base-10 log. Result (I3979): 0.18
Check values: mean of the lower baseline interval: 16.4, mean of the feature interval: 14.9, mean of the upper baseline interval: 18.4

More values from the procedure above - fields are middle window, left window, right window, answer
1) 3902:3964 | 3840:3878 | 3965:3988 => -0.03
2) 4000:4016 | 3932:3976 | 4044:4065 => -0.14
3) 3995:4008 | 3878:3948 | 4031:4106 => -0.08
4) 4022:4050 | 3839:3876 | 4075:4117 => -0.05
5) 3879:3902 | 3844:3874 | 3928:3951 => 0.01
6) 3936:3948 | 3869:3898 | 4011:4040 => 0.14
